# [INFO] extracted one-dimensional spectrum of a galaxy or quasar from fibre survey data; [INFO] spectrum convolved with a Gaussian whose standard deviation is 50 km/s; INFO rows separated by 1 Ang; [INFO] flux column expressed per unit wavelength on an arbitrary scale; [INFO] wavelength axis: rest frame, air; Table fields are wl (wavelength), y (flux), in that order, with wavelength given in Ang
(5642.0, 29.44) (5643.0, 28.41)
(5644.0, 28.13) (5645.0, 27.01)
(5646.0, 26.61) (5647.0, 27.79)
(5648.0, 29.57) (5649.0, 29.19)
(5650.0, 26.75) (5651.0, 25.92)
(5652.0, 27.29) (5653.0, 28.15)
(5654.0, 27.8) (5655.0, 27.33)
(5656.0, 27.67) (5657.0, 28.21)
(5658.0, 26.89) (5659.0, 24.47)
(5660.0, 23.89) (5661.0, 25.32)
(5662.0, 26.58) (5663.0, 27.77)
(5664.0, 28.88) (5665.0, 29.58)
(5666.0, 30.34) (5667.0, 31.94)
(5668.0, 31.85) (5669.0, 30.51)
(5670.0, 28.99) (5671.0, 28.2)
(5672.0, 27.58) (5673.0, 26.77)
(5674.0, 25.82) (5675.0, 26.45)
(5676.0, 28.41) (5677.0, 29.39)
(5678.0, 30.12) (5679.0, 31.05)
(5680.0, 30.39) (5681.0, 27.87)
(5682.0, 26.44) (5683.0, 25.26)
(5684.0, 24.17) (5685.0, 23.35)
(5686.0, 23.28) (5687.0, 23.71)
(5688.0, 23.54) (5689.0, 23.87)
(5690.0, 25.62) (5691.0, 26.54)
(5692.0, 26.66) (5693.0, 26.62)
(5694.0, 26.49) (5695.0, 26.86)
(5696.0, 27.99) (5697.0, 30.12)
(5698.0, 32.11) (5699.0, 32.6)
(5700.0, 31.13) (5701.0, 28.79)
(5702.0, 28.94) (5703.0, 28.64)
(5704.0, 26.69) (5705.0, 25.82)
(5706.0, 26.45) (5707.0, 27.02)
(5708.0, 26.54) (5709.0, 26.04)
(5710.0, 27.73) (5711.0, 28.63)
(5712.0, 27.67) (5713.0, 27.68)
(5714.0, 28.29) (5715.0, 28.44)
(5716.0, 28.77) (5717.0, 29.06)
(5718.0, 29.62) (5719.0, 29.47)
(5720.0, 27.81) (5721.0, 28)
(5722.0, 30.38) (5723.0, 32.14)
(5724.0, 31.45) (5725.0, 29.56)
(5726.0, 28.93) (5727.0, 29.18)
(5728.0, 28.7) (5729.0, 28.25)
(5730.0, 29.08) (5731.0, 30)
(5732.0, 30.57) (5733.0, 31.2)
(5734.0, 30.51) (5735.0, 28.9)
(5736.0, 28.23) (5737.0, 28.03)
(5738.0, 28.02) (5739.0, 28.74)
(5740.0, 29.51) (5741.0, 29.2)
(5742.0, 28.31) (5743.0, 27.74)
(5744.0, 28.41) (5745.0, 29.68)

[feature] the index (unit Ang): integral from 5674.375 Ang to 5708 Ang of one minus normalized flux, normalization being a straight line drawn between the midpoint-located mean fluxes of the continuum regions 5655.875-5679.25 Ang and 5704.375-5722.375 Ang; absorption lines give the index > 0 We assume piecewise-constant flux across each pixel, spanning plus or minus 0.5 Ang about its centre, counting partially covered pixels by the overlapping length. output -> 0.9 Ang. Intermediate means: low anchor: 28.2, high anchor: 27.9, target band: 27.3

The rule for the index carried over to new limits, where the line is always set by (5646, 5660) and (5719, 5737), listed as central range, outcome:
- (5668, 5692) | 1.0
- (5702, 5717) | 0.7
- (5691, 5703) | -0.1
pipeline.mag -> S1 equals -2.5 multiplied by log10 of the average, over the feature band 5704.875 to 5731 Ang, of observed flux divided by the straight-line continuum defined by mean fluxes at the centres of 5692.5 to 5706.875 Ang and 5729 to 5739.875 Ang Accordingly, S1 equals 0.01 mag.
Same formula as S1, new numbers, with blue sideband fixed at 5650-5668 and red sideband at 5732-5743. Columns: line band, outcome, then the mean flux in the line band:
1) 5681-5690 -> 0.15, 24.5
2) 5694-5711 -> 0.00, 28.3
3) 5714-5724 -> -0.02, 29.4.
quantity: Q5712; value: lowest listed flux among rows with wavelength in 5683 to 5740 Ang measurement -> 23.28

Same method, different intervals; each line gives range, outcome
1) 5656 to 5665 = 23.89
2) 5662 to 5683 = 25.26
